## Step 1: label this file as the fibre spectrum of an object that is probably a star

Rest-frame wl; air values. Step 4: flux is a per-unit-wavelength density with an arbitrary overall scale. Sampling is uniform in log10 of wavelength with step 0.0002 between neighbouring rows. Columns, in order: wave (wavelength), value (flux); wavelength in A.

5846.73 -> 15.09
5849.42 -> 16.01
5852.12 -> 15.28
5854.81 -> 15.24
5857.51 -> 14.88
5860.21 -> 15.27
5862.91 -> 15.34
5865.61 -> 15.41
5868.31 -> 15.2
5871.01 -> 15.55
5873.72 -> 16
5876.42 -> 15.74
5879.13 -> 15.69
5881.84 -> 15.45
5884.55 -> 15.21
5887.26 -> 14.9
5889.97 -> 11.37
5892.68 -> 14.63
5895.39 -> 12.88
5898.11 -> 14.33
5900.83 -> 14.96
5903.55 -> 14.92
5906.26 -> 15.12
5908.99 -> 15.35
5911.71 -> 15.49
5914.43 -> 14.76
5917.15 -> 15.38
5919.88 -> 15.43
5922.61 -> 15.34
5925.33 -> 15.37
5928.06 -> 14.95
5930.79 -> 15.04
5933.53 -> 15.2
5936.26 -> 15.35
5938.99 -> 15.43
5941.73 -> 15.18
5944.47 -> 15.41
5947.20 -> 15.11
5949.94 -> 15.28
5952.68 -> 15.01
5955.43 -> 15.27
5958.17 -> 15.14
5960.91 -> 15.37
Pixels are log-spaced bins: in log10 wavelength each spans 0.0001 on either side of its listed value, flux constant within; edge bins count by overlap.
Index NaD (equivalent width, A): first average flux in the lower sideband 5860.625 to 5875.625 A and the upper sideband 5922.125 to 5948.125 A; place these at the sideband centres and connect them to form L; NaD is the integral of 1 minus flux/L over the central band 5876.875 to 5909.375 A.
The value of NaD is 1.7 A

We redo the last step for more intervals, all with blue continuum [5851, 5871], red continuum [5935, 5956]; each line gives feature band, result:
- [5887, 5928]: 1.5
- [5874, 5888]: -0.2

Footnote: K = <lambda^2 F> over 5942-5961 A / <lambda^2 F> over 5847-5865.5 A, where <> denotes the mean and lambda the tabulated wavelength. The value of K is 1.03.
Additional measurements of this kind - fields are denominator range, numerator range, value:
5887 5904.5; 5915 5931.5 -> 1.10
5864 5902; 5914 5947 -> 1.05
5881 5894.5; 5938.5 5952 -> 1.09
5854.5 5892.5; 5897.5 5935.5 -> 1.02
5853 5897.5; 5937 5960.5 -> 1.05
